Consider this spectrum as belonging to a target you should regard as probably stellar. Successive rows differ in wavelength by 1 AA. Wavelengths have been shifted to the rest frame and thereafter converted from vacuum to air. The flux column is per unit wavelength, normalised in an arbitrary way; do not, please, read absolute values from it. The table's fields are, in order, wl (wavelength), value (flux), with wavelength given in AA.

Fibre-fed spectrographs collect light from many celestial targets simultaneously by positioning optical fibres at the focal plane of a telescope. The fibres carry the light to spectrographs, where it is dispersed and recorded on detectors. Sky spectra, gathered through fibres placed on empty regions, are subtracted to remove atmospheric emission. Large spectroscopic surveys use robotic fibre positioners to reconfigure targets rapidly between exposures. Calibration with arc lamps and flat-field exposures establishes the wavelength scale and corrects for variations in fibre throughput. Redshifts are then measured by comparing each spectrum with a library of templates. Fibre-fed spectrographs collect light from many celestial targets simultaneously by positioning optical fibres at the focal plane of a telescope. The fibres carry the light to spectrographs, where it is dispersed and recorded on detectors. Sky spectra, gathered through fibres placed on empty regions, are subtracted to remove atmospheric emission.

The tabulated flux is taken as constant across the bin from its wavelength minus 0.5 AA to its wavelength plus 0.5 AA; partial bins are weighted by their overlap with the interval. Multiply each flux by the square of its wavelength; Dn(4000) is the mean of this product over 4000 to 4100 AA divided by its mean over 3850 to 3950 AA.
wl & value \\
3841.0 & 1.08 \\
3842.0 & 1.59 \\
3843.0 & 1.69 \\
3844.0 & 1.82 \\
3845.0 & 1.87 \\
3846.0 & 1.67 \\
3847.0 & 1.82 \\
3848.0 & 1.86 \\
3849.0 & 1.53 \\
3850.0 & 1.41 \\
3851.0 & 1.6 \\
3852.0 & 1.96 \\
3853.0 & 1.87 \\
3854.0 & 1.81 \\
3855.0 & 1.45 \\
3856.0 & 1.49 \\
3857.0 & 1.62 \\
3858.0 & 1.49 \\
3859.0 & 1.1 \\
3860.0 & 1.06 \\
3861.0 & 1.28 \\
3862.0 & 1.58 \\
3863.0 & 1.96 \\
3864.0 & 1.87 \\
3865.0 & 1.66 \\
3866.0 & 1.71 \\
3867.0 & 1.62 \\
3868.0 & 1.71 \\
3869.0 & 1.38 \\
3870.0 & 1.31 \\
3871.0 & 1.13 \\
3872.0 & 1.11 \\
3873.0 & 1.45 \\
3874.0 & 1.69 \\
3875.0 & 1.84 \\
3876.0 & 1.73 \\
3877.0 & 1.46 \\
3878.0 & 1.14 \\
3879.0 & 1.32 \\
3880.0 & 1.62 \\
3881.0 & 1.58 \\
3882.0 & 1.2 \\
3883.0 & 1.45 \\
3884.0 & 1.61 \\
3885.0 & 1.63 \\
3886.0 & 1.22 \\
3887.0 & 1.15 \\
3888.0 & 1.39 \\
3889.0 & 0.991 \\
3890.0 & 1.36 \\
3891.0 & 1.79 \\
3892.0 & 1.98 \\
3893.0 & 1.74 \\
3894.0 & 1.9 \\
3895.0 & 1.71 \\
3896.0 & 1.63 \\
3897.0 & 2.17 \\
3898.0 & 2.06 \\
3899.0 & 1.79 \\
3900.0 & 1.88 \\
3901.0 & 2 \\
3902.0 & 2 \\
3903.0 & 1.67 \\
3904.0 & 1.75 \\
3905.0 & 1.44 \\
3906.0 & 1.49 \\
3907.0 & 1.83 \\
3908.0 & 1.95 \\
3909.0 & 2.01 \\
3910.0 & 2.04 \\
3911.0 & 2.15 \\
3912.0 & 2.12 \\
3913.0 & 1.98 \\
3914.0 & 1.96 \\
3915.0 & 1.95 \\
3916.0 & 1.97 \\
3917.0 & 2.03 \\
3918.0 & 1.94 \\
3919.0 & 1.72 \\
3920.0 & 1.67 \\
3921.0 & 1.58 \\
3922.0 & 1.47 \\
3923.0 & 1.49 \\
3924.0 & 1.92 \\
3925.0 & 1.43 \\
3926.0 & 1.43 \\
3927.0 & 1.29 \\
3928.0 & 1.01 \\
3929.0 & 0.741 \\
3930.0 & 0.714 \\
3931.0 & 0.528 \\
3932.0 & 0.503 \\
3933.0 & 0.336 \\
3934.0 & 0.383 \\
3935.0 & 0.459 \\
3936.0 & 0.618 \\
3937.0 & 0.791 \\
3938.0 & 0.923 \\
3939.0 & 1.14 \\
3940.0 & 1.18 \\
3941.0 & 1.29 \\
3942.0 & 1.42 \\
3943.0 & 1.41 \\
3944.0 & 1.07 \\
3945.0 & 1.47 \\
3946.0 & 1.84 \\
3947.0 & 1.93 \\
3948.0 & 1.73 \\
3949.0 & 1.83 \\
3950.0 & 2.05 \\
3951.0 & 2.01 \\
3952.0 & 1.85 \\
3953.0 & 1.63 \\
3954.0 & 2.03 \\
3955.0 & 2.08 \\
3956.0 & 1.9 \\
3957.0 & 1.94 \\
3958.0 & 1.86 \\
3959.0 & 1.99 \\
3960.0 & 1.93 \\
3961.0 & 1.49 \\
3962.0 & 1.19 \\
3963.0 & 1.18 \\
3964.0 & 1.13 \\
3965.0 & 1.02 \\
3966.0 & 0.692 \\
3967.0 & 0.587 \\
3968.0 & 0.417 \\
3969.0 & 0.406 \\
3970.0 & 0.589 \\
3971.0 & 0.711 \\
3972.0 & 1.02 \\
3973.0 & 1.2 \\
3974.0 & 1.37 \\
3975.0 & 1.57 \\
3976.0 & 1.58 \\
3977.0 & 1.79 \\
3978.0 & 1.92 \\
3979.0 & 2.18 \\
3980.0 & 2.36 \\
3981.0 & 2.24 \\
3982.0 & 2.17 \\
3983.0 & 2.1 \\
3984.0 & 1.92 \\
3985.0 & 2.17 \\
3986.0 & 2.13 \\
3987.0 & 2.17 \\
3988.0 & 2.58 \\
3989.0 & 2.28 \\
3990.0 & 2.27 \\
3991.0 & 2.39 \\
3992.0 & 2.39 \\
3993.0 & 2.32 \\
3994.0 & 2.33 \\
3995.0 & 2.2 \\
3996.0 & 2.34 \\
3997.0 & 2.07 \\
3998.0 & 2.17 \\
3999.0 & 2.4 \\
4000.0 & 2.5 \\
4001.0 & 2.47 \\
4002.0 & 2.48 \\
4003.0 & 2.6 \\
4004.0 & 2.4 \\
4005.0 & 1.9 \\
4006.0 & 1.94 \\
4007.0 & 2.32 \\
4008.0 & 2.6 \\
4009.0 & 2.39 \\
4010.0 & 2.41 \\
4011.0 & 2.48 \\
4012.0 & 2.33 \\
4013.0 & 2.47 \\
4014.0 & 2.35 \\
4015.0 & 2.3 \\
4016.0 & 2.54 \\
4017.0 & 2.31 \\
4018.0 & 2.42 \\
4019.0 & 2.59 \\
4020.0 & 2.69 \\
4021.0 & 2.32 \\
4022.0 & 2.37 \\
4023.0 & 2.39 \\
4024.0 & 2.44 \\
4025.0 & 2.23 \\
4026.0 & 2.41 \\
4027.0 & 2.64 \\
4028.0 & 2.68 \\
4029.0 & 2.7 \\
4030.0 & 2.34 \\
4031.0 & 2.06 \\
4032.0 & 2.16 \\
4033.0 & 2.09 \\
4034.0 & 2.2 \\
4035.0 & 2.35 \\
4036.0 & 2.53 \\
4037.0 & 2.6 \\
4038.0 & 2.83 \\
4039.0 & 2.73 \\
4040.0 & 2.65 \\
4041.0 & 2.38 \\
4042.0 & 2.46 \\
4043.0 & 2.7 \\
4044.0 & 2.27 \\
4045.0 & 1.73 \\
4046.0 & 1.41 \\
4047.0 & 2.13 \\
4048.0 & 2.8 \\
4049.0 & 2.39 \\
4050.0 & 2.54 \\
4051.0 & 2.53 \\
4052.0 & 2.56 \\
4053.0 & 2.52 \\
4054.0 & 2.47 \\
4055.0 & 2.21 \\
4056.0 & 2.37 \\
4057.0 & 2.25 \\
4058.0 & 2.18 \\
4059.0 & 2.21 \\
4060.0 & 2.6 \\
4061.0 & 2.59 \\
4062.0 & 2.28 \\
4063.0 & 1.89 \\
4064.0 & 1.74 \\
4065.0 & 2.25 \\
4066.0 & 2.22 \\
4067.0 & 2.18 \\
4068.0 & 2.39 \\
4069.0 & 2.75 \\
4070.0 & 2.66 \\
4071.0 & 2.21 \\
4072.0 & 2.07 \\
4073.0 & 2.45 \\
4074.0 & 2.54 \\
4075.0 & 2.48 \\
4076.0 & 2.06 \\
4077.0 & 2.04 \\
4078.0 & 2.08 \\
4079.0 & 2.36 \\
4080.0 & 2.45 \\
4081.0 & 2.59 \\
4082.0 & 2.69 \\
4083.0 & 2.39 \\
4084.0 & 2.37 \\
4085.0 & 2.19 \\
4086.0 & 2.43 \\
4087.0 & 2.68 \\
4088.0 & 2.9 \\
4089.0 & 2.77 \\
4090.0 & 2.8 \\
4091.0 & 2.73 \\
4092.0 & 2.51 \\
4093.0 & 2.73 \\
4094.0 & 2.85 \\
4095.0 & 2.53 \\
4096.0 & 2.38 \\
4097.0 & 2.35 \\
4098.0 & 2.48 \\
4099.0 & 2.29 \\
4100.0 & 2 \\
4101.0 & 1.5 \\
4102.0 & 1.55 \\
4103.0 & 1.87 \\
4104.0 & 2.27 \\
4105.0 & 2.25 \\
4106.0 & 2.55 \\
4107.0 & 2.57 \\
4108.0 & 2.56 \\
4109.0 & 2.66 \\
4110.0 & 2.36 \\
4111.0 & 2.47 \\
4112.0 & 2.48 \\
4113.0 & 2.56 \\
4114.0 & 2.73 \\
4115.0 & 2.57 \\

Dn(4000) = 1.7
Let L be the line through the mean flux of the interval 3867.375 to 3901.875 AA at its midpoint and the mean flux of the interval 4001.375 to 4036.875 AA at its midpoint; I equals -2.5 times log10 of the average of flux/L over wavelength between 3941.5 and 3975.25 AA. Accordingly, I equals 0.368 mag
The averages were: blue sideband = 1.57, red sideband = 2.39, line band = 1.43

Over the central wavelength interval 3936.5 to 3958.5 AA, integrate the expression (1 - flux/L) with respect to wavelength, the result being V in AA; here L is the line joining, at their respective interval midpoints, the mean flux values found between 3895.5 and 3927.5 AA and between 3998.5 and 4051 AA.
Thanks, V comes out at 4.3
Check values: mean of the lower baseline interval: 1.81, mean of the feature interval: 1.61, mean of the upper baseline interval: 2.39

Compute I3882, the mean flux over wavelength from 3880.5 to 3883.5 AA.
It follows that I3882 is 1.41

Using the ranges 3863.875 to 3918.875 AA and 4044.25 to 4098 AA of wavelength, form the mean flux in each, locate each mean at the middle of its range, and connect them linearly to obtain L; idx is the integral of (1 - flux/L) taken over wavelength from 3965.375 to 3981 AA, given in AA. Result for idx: 5.8 AA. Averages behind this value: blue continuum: 1.68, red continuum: 2.39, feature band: 1.26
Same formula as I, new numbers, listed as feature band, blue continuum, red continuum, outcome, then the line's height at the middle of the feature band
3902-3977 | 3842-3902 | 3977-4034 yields 0.336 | 1.96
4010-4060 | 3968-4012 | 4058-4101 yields -0.088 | 2.21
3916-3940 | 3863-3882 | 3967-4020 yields 0.456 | 1.77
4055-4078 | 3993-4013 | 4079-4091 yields 0.104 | 2.52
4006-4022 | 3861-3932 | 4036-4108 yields -0.143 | 2.12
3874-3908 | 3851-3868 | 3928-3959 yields -0.093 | 1.5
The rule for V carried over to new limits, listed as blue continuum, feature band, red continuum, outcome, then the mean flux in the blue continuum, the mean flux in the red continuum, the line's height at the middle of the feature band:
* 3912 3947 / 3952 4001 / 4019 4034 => 1.9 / 1.31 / 2.39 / 1.83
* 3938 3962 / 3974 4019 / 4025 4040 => -2.9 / 1.67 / 2.45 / 2.11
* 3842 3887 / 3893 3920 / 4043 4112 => -2.7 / 1.55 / 2.36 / 1.71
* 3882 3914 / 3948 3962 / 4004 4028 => 1.3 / 1.73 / 2.39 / 2.05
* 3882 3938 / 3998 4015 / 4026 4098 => -2.4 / 1.52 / 2.41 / 2.08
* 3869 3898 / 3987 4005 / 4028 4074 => -2.3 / 1.52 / 2.35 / 2.08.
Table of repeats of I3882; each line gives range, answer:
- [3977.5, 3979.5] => 2.05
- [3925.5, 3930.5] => 1.04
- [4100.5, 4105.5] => 1.89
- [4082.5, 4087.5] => 2.41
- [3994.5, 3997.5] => 2.2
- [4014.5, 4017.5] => 2.38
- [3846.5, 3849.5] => 1.74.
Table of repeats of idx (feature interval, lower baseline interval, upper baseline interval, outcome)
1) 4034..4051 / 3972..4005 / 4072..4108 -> -1.0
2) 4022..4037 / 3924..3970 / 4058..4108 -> -3.5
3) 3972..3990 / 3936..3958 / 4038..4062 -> -1.1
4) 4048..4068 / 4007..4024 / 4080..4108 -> 0.8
